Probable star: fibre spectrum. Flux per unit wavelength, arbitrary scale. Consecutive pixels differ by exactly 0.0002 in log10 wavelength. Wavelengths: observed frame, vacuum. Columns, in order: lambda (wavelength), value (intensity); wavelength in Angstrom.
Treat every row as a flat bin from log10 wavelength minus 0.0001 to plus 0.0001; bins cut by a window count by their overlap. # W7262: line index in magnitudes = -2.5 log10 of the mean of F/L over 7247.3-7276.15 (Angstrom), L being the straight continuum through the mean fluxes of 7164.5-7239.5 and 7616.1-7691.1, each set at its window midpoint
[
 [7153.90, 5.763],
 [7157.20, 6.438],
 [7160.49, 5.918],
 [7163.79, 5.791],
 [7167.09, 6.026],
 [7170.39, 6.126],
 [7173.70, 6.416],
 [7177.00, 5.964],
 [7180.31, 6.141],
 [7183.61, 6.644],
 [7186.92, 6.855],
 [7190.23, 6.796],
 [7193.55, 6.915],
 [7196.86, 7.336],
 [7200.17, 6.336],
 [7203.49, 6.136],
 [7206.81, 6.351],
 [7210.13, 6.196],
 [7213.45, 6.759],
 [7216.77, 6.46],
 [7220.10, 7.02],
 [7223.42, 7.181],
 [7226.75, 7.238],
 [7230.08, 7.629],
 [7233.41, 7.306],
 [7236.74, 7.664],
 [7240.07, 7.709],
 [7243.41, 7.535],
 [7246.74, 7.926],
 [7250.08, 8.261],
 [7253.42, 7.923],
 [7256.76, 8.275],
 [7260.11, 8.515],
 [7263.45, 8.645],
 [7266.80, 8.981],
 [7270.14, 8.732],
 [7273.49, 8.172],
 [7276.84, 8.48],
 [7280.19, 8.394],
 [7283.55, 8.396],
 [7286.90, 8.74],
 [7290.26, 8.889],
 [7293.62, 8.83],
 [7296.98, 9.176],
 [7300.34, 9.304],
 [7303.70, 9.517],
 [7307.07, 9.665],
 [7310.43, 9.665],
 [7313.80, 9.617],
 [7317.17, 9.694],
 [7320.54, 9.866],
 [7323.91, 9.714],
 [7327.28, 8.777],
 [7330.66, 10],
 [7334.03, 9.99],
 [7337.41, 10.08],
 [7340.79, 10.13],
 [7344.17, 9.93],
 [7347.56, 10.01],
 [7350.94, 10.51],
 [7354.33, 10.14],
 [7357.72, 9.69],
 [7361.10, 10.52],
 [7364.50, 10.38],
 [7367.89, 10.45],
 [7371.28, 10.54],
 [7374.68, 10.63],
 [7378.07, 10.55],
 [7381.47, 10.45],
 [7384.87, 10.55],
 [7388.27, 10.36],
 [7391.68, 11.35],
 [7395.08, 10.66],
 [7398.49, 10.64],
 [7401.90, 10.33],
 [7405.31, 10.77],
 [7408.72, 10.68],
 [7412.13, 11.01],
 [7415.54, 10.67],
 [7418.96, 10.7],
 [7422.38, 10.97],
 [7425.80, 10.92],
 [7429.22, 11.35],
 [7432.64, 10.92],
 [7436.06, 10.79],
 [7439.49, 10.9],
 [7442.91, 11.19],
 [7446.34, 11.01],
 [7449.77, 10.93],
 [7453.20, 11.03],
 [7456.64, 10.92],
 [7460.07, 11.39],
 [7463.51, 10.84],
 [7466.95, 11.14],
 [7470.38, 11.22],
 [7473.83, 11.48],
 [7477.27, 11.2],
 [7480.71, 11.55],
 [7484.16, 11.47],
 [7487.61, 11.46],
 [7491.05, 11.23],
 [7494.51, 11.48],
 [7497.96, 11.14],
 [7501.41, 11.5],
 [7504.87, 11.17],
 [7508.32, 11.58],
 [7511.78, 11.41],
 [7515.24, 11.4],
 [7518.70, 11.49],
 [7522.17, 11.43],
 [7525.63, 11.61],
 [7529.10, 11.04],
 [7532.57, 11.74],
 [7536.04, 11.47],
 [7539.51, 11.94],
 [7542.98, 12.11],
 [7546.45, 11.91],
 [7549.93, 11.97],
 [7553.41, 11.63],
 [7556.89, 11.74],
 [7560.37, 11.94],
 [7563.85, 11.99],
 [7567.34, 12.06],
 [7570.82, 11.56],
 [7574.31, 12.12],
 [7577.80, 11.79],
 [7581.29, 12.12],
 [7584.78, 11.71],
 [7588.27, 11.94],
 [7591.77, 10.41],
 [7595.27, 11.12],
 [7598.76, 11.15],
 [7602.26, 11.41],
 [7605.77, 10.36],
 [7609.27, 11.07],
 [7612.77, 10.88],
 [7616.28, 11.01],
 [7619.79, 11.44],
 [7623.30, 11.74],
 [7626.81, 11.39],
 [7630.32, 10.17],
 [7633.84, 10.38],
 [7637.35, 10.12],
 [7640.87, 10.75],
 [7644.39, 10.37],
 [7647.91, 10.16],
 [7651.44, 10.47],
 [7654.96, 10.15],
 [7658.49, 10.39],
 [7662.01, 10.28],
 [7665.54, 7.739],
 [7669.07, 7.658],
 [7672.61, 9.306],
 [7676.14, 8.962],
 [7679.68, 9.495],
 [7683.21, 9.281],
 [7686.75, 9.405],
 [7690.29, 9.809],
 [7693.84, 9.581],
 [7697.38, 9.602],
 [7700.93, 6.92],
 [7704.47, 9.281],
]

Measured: -0.18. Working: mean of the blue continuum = 6.71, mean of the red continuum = 10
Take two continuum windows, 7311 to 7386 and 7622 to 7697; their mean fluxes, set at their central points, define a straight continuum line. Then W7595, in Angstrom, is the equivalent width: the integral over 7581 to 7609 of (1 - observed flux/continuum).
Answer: -3.7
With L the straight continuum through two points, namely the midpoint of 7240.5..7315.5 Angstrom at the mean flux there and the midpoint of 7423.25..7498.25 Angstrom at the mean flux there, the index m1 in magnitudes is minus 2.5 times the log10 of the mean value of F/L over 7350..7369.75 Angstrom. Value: -0.051 mag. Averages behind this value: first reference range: 8.7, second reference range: 11.2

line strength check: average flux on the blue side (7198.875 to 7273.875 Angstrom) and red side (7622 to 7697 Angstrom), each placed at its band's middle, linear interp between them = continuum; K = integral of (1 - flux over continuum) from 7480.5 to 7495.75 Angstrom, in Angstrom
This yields -4.29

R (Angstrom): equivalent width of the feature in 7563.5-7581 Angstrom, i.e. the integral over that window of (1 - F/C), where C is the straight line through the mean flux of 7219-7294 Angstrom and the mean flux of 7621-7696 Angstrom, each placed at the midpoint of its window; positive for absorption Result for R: -4.4 Angstrom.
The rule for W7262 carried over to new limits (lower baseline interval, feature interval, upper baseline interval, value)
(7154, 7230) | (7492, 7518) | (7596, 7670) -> -0.217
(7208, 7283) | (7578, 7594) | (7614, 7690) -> -0.194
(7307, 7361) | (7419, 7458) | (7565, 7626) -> -0.050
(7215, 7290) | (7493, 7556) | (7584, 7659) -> -0.148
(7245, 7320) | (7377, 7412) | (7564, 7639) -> -0.104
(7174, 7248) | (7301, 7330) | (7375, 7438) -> -0.072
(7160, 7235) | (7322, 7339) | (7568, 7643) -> -0.198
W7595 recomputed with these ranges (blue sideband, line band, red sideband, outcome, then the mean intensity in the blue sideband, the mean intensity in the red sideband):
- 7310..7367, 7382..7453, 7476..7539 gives -1.4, 9.94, 11.4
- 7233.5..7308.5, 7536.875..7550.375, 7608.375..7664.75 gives -2.5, 8.5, 10.6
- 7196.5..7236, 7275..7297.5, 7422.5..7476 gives -1.6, 6.83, 11.1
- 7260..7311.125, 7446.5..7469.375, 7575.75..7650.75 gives -2.4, 8.88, 11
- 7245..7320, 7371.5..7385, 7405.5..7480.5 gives -0.5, 8.83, 11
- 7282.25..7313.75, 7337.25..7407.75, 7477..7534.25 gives -3.2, 9.17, 11.4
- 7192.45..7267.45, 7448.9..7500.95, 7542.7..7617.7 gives -4.8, 7.39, 11.5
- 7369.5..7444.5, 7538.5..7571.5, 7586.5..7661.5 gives -3.4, 10.8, 10.8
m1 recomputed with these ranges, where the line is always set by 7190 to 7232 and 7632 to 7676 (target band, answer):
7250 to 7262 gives -0.16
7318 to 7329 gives -0.25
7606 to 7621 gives -0.16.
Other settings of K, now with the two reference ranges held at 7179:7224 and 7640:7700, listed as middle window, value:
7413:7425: -4.22 Angstrom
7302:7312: -3.17 Angstrom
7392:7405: -4.60 Angstrom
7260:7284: -4.97 Angstrom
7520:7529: -2.89 Angstrom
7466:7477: -3.91 Angstrom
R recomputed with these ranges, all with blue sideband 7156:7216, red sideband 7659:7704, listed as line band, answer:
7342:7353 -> -4.4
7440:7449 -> -3.8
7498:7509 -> -4.4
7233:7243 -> -1.4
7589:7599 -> -2.8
